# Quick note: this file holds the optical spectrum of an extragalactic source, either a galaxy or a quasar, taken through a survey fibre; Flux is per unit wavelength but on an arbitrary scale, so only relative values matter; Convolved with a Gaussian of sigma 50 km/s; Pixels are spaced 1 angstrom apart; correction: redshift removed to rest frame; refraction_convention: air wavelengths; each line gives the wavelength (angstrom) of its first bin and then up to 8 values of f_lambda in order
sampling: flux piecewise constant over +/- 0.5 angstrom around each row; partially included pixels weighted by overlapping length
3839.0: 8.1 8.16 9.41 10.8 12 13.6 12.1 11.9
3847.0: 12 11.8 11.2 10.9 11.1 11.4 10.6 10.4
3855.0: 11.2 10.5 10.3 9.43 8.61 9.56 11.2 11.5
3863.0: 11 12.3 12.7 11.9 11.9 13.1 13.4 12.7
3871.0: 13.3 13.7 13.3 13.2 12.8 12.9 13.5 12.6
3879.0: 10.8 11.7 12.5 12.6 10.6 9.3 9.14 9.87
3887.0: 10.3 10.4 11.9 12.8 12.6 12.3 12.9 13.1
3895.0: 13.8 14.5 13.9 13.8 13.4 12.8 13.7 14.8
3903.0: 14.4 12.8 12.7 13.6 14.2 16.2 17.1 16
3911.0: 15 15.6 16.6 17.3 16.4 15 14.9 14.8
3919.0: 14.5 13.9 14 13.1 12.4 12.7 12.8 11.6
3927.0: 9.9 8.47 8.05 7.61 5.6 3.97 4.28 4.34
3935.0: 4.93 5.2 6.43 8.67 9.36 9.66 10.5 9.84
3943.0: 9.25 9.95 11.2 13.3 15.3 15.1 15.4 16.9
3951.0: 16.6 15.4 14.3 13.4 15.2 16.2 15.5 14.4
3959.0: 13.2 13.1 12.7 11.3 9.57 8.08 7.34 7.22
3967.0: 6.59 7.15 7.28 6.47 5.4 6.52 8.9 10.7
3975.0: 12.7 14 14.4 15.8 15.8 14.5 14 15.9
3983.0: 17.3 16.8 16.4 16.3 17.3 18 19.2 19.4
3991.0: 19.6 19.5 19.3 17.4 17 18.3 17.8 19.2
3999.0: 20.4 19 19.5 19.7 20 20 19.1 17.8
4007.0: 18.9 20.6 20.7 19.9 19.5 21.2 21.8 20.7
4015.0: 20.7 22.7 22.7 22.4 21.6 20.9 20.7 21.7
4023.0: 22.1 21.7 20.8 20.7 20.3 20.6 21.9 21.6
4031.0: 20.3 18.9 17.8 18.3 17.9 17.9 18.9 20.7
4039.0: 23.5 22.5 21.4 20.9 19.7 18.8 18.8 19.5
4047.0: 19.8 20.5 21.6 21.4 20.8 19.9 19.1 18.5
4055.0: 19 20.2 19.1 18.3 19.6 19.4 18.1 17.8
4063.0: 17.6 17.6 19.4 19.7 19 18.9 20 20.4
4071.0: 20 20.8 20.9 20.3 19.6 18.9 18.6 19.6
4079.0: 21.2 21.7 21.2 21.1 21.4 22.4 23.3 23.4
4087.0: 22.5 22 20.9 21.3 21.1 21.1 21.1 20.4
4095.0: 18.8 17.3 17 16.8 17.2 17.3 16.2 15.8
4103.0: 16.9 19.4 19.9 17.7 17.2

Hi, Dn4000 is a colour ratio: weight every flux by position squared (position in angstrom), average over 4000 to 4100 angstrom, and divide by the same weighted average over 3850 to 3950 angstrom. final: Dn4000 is 1.82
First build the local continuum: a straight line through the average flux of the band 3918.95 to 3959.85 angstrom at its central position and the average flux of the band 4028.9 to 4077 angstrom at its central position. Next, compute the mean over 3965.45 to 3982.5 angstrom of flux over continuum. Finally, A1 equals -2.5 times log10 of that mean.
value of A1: 0.28 mag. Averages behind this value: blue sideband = 11.3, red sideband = 19.7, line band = 10.8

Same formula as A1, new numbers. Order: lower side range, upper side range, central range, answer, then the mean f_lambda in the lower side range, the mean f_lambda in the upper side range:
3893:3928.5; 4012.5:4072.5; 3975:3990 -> 0.08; 14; 20.1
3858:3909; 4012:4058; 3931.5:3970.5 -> 0.45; 12.5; 20.5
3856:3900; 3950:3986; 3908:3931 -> -0.10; 12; 12.4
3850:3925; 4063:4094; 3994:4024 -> -0.14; 12.8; 20.6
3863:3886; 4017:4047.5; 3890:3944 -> 0.19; 12.2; 20.5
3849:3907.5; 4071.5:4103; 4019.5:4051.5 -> -0.13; 12.1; 20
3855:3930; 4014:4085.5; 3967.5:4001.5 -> 0.13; 12.7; 20.2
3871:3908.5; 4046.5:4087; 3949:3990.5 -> 0.22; 12.7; 20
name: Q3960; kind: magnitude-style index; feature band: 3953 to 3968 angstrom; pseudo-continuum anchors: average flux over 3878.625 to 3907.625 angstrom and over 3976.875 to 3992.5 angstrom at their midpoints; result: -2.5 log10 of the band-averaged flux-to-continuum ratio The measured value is 0.33 mag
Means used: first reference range 12.5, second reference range 16.9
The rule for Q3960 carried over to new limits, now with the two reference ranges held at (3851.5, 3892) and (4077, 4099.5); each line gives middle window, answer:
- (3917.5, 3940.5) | 0.42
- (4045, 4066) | -0.01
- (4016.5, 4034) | -0.17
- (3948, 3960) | 0.00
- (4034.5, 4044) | -0.10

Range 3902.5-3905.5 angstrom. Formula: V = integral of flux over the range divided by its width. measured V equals 13.3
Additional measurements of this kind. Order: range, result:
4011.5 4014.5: 21.2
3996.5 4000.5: 19.1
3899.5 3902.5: 13.8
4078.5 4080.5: 21.4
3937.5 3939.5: 9.02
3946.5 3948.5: 15.2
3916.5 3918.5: 14.9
